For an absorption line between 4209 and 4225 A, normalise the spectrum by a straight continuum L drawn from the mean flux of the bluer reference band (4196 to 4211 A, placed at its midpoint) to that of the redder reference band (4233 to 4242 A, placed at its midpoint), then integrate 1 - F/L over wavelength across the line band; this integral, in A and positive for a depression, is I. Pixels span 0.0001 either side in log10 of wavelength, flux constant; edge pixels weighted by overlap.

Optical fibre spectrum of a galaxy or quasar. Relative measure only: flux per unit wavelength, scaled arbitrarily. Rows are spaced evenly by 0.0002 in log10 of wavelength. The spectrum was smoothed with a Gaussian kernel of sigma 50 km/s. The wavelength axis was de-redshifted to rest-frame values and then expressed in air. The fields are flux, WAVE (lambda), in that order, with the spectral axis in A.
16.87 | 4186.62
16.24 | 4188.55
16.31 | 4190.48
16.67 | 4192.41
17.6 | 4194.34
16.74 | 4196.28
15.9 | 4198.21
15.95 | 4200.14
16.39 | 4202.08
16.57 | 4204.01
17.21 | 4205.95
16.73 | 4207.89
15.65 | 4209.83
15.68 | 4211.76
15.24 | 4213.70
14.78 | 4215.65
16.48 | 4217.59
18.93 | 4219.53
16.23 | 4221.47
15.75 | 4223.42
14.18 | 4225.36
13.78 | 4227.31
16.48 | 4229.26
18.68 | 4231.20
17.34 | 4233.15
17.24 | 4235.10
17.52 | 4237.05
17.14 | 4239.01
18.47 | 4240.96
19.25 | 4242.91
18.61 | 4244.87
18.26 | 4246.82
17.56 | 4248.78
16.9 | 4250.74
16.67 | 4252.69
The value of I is 0.8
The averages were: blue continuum 16.4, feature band 16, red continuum 17.6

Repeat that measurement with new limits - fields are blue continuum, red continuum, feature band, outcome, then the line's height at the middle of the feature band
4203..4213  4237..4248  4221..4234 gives 1.0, 17.4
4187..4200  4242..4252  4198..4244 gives 2.0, 17.3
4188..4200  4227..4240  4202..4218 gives 0.7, 16.7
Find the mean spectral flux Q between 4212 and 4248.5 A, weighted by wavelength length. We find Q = 16.9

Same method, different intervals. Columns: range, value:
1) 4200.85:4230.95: 16.1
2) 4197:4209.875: 16.4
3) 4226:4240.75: 16.9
